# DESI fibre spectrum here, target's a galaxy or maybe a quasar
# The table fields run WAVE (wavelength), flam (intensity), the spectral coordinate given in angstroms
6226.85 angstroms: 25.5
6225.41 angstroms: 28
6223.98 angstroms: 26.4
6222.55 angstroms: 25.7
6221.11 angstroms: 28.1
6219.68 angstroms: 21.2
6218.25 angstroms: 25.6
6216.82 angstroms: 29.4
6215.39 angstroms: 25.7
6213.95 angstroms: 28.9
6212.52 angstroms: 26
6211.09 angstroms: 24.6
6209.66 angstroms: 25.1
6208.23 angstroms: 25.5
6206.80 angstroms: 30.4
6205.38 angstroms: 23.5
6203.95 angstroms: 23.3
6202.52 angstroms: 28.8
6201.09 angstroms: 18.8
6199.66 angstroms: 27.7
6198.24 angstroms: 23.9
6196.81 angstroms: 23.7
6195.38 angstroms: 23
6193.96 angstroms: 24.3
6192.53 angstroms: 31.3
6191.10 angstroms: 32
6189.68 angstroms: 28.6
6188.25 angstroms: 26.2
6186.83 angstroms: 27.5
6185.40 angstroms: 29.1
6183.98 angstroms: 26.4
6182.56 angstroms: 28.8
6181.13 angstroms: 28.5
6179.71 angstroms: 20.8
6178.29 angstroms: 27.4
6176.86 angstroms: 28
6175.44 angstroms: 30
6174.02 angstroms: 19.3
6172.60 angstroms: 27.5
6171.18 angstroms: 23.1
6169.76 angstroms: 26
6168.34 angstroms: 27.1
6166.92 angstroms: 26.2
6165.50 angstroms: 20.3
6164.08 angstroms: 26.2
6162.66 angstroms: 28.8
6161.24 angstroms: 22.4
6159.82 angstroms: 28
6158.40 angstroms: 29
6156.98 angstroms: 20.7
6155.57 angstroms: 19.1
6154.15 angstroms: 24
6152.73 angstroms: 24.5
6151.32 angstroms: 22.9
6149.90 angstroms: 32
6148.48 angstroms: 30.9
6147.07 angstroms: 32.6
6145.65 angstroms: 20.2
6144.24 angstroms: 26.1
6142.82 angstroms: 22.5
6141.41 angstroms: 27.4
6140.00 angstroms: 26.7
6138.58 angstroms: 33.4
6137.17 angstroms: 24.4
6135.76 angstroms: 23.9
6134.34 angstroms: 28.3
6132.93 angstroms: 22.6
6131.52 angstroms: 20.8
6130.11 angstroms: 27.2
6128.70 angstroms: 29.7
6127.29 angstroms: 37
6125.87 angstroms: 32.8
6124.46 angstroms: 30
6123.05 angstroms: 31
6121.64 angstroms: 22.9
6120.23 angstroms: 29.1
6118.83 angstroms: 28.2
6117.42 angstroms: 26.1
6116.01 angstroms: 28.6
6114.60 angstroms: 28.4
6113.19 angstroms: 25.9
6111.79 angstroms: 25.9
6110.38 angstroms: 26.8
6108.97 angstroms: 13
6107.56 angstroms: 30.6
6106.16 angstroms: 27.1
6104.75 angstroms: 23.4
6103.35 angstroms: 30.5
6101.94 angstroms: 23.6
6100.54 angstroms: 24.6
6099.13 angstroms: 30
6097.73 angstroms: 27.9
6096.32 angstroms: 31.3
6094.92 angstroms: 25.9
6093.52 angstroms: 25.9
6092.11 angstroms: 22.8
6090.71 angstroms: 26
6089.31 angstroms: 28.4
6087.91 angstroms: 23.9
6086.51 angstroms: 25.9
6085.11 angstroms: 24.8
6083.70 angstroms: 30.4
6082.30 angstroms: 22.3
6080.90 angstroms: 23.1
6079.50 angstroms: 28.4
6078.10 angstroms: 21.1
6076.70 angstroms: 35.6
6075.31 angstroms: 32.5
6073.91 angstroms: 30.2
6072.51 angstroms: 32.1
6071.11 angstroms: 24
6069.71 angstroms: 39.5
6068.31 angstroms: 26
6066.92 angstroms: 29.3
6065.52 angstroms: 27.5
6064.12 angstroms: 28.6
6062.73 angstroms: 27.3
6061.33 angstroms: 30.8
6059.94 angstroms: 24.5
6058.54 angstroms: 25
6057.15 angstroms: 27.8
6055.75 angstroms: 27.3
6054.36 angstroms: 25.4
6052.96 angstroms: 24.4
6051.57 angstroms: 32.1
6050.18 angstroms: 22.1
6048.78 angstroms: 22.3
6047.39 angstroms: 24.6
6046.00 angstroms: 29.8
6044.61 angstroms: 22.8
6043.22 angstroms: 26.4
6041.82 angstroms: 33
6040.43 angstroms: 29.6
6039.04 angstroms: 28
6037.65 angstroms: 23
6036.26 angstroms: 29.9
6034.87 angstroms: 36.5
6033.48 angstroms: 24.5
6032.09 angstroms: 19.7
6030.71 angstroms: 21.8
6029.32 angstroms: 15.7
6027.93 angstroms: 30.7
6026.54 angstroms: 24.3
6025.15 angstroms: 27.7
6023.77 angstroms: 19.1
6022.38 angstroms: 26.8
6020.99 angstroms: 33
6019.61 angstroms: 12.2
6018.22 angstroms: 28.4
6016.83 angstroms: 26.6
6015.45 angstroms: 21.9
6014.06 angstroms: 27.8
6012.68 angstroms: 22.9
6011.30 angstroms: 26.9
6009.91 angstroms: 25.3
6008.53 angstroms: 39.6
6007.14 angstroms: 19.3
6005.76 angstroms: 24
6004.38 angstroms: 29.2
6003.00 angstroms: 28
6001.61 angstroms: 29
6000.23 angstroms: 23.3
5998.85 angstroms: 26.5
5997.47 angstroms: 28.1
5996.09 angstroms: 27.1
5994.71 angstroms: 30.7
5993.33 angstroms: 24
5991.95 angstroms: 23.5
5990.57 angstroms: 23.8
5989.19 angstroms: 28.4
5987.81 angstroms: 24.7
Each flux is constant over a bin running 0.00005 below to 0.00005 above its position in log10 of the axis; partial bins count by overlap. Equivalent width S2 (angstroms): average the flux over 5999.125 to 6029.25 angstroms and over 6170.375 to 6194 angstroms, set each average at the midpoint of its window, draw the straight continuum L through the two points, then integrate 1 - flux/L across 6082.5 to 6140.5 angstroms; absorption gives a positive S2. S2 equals -0.9 angstroms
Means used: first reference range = 25.8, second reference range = 27.1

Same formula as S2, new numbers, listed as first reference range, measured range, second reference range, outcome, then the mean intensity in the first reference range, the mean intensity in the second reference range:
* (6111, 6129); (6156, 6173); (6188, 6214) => 1.2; 28.9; 26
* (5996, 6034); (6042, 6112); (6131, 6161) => -3.8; 25.3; 25.7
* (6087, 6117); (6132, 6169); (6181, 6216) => 0.8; 26.2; 26.4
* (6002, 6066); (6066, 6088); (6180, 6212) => -1.6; 26.2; 26.3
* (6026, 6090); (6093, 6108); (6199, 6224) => -0.3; 27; 25.8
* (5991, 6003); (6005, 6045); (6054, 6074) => 2.2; 26.5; 28.3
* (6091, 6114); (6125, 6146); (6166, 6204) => -0.8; 26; 26.2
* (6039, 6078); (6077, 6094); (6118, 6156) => 1.4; 28.1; 27.1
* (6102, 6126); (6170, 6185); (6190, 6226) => 0.2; 26.9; 26.1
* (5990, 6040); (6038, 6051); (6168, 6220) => -0.3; 25.8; 26.2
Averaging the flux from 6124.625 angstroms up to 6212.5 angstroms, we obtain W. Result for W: 26.3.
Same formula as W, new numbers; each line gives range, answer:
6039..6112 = 27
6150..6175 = 24.7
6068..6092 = 27.8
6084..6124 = 26.4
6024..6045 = 26.1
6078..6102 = 26.1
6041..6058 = 26.5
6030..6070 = 27.1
